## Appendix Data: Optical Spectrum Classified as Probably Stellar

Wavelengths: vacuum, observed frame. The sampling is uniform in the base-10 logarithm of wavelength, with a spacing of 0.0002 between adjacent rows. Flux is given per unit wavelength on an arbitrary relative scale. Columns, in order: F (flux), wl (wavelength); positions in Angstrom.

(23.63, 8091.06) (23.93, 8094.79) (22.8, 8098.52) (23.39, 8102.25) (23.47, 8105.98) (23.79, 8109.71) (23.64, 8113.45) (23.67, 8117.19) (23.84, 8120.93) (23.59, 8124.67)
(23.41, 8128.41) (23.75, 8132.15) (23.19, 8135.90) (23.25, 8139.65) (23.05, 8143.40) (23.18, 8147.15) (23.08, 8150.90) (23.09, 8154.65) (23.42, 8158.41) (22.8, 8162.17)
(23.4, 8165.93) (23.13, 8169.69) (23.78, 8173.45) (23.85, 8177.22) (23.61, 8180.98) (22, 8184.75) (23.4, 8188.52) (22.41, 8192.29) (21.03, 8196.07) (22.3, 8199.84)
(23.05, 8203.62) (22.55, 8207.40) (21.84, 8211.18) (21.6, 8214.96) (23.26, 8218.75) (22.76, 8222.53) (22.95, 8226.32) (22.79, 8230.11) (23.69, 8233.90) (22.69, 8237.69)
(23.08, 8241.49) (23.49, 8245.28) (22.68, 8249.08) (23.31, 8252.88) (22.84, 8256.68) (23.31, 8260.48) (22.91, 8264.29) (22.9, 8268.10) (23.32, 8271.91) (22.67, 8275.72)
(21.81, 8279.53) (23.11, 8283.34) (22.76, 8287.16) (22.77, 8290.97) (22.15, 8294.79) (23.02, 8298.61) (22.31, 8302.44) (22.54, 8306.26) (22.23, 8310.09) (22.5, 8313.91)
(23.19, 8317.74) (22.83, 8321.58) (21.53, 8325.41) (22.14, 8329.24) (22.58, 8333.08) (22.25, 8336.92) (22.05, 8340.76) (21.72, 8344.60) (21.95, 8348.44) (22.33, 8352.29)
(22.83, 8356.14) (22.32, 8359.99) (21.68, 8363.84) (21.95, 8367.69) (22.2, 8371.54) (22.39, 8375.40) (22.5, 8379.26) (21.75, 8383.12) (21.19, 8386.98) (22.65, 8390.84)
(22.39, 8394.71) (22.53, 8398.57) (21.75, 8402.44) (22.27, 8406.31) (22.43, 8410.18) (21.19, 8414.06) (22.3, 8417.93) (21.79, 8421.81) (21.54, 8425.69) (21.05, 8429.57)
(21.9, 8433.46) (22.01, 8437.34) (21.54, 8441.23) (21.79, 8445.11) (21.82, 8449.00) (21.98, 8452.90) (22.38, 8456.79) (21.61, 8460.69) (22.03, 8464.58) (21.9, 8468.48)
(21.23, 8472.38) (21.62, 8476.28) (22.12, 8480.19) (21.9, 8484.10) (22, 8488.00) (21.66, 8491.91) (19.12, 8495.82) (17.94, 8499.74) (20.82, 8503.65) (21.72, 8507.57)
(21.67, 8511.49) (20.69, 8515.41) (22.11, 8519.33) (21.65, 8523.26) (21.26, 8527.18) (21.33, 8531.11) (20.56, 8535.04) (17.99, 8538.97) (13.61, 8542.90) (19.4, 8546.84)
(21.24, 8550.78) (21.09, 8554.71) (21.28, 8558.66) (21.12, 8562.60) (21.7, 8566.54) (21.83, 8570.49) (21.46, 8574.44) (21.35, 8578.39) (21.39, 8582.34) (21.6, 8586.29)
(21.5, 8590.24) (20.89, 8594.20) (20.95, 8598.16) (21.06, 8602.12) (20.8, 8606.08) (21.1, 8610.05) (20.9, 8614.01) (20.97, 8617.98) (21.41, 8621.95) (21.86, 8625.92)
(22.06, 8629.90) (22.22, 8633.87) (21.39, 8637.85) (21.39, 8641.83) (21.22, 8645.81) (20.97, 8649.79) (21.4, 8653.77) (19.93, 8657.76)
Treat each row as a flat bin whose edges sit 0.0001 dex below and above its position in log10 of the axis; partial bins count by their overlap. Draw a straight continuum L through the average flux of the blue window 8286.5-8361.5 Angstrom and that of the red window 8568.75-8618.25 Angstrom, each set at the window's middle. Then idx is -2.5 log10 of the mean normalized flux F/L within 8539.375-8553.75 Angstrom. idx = 0.17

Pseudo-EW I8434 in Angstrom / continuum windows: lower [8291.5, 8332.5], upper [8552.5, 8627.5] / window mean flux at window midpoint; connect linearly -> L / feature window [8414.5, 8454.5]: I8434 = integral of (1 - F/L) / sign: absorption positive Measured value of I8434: 0.34 Angstrom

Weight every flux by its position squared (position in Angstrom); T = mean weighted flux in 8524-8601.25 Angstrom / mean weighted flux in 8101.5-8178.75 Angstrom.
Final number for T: 0.98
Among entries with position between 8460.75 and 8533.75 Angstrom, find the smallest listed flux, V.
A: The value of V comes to 17.94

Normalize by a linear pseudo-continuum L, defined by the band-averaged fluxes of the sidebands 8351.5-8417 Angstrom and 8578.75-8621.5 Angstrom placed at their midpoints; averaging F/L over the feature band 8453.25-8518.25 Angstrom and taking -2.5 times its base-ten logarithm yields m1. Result 0.02 mag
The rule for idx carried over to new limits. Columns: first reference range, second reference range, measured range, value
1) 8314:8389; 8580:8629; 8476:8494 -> -0.01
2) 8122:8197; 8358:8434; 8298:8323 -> -0.01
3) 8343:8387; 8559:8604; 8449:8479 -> 0.00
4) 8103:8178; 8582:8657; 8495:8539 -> 0.05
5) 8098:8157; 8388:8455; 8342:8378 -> 0.00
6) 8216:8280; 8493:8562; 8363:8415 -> -0.02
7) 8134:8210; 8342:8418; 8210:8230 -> 0.01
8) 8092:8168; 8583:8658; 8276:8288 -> 0.01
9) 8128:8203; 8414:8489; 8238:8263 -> -0.02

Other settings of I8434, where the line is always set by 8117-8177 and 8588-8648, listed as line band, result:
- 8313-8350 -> 0.5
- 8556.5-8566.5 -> 0.1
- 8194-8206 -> 0.5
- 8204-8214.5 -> 0.4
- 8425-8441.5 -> 0.4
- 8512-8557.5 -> 3.2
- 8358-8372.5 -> 0.2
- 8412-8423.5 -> 0.2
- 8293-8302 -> 0.1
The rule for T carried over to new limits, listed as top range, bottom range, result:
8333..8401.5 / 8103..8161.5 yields 1.00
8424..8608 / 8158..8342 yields 0.99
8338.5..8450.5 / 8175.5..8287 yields 1.00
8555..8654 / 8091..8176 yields 1.02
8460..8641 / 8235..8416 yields 0.99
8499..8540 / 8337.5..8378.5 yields 0.98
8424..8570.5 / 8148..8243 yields 0.99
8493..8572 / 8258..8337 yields 0.95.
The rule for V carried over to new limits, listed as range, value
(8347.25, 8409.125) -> 21.19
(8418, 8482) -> 21.05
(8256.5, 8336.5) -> 21.53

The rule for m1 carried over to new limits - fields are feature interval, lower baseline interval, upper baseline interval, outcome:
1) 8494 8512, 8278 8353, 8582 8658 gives 0.08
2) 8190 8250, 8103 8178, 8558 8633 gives 0.02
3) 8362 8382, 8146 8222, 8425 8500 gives -0.01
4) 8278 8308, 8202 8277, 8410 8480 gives 0.00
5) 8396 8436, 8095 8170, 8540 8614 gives -0.01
